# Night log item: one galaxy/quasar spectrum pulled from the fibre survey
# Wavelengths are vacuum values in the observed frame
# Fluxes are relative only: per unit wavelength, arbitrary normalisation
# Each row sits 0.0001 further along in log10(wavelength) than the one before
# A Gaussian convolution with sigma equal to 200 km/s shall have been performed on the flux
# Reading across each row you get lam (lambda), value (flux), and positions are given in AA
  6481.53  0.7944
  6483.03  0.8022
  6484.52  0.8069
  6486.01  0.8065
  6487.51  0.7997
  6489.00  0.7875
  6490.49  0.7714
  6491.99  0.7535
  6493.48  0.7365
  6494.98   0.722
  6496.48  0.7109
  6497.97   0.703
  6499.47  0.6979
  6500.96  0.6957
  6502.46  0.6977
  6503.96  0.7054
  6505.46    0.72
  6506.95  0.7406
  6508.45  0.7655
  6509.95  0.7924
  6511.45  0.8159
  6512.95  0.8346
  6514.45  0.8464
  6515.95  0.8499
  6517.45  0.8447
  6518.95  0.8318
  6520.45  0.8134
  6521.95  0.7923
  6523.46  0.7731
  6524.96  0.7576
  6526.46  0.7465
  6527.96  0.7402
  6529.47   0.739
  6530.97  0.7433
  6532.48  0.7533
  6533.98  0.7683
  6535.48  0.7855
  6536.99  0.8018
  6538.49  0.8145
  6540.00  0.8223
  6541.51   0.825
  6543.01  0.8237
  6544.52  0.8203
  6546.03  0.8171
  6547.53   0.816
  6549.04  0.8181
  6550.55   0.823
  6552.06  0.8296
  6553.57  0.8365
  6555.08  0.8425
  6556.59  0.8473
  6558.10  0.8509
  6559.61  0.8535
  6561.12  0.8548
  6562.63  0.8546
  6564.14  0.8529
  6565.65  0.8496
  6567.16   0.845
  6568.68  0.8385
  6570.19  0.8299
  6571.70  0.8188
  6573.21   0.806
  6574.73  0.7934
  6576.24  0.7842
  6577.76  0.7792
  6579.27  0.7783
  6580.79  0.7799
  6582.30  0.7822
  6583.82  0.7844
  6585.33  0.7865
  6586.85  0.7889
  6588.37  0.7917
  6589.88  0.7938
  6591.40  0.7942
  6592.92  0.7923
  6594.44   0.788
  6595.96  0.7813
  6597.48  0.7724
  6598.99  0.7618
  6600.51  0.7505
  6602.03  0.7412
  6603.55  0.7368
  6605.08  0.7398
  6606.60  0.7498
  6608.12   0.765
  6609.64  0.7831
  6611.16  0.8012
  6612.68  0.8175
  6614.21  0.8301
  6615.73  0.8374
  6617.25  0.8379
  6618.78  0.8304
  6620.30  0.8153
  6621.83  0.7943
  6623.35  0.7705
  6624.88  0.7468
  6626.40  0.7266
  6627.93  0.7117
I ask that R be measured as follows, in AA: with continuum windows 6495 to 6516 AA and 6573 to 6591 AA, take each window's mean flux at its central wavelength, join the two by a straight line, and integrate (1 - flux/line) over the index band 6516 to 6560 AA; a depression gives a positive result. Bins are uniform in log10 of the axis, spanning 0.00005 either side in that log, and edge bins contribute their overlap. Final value -2.2 AA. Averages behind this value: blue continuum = 0.751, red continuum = 0.787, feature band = 0.805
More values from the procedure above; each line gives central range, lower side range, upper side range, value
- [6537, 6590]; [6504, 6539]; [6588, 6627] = -2.3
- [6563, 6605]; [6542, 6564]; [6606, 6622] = 1.5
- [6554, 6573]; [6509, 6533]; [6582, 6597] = -1.3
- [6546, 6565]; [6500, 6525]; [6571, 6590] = -1.3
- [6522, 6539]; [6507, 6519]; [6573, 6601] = 0.9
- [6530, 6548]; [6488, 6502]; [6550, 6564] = 0.3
